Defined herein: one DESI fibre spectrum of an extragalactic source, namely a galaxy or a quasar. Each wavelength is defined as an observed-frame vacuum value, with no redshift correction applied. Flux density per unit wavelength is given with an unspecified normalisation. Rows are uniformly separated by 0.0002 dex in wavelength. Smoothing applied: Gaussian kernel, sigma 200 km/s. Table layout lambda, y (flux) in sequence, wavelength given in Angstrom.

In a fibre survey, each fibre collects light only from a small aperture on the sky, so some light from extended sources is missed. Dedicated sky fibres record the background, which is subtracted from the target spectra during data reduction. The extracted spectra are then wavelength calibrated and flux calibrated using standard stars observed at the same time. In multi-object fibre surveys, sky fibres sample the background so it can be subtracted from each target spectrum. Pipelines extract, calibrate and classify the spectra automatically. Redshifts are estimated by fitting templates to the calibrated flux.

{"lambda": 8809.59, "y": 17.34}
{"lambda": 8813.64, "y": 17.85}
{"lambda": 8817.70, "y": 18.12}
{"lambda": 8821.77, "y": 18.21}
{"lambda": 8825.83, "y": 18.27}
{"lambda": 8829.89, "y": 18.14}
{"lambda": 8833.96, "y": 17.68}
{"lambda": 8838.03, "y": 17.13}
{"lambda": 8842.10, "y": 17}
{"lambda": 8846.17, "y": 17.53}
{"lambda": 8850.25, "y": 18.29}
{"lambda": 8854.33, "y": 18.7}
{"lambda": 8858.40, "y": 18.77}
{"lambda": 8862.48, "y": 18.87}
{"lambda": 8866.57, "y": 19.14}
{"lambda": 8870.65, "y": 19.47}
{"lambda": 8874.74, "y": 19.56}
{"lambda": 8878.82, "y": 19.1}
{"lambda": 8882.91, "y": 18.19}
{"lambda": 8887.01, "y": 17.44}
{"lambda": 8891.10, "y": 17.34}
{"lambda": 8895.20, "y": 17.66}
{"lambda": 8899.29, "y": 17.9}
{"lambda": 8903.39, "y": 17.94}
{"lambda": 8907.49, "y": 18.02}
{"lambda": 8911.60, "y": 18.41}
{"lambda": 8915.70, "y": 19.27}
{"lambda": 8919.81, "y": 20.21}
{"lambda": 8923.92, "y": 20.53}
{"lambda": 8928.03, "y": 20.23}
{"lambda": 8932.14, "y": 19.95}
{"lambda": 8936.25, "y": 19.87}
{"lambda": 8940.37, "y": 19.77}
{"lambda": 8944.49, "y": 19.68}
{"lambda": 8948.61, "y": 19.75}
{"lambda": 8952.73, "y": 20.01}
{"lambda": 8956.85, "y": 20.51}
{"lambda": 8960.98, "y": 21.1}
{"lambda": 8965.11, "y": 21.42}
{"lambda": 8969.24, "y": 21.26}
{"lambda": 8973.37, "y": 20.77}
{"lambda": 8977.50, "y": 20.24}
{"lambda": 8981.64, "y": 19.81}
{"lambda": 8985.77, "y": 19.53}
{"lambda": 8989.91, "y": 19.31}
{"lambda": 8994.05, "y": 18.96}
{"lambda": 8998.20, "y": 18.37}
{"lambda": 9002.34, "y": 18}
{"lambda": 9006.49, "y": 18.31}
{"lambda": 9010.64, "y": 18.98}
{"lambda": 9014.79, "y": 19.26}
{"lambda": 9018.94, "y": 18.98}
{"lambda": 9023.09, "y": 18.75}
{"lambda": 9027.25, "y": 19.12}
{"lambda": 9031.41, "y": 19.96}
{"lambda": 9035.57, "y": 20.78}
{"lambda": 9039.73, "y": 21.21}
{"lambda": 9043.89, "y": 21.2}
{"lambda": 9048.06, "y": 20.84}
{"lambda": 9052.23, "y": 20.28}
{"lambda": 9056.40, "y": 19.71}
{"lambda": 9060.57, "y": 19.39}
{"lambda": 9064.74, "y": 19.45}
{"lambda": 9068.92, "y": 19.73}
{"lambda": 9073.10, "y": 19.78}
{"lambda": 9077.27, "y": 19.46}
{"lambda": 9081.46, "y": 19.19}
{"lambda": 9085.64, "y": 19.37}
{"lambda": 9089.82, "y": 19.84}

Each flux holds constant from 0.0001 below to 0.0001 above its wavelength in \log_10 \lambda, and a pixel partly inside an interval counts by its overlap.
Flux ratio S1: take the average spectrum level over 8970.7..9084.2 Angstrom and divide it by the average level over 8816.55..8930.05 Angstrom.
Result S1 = 1.06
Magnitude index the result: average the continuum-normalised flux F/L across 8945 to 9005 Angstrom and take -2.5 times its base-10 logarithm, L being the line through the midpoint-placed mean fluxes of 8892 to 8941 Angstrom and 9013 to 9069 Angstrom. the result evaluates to -0.02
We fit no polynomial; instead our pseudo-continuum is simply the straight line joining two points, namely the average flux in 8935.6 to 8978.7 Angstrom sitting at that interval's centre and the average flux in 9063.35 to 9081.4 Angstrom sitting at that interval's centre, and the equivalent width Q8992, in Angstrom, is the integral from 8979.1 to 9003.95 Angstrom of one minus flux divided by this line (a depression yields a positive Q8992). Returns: 1.39 Angstrom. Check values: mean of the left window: 20.4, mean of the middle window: 19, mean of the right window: 19.6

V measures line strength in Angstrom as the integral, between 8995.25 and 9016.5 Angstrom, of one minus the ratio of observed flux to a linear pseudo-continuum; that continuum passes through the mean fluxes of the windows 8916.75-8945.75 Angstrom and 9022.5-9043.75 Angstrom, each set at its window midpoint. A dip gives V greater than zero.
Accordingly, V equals 1.6 Angstrom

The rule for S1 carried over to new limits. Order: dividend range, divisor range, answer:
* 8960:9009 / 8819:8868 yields 1.09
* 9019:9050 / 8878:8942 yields 1.07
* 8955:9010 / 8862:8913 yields 1.08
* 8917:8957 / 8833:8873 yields 1.09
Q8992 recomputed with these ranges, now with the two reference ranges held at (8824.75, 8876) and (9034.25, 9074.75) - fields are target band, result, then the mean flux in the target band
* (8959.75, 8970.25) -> -1.0 Angstrom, 21.3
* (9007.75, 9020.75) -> 0.5 Angstrom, 19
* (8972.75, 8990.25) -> -0.3 Angstrom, 19.9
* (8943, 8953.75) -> -0.3 Angstrom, 19.8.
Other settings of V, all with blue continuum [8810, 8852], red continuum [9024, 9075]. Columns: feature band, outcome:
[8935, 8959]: -1.17 Angstrom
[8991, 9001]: 0.43 Angstrom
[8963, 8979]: -1.40 Angstrom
